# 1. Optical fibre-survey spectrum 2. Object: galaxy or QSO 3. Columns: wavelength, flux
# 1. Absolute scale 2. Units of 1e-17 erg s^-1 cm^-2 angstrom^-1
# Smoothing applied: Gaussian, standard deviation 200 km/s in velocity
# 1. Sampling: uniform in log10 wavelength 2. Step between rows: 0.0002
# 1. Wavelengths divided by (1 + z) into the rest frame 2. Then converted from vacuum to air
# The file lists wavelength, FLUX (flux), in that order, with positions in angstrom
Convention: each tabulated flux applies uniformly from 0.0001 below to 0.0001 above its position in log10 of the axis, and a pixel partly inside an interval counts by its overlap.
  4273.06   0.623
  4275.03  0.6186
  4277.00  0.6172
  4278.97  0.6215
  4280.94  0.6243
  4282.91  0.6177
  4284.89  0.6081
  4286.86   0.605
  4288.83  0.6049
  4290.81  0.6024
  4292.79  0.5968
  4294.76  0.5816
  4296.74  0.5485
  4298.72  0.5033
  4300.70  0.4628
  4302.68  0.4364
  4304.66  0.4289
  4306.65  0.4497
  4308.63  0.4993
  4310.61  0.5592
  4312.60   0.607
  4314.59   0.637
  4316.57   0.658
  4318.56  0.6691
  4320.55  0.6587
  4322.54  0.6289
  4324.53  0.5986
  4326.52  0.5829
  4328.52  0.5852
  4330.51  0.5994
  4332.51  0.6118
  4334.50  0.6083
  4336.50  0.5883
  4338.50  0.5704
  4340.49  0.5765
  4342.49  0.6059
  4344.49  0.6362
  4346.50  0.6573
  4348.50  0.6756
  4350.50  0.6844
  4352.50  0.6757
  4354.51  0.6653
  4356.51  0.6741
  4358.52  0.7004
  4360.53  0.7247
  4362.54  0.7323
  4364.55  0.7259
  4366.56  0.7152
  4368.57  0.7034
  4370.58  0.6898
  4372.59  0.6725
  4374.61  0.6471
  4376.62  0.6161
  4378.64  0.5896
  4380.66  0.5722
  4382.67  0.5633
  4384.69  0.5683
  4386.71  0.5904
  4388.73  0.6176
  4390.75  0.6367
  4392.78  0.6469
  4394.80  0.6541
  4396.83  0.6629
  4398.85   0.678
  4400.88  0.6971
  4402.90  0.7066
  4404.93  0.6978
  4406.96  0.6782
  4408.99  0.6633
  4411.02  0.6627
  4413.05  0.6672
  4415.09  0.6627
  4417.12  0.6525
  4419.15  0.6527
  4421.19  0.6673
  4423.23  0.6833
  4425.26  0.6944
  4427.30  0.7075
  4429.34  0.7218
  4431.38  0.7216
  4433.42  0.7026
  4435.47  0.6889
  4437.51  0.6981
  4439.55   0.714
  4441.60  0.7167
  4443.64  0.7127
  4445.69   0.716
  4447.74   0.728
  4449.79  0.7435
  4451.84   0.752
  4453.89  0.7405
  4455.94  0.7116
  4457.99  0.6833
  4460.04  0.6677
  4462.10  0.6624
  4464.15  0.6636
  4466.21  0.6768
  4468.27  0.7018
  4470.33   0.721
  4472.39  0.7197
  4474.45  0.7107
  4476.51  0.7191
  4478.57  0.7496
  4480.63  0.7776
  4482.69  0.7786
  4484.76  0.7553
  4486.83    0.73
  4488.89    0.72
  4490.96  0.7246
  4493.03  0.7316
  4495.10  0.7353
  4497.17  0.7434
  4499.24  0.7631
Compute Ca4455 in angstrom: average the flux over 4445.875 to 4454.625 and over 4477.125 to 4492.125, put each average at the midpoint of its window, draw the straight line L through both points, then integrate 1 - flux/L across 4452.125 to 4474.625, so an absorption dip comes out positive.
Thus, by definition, 1.3 angstrom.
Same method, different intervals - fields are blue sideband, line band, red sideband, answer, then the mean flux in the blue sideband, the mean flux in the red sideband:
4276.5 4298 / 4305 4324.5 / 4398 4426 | 0.8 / 0.601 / 0.676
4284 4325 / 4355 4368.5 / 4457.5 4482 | -2.0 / 0.568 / 0.706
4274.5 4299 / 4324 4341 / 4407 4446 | 1.0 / 0.598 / 0.689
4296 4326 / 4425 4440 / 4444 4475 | -0.6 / 0.557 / 0.706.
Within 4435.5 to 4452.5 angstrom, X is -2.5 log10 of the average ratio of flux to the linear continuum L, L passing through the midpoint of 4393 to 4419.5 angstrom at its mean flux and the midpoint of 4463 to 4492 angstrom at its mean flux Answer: -0.031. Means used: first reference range 0.672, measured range 0.72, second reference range 0.725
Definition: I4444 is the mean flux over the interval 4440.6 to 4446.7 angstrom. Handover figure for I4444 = 0.715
